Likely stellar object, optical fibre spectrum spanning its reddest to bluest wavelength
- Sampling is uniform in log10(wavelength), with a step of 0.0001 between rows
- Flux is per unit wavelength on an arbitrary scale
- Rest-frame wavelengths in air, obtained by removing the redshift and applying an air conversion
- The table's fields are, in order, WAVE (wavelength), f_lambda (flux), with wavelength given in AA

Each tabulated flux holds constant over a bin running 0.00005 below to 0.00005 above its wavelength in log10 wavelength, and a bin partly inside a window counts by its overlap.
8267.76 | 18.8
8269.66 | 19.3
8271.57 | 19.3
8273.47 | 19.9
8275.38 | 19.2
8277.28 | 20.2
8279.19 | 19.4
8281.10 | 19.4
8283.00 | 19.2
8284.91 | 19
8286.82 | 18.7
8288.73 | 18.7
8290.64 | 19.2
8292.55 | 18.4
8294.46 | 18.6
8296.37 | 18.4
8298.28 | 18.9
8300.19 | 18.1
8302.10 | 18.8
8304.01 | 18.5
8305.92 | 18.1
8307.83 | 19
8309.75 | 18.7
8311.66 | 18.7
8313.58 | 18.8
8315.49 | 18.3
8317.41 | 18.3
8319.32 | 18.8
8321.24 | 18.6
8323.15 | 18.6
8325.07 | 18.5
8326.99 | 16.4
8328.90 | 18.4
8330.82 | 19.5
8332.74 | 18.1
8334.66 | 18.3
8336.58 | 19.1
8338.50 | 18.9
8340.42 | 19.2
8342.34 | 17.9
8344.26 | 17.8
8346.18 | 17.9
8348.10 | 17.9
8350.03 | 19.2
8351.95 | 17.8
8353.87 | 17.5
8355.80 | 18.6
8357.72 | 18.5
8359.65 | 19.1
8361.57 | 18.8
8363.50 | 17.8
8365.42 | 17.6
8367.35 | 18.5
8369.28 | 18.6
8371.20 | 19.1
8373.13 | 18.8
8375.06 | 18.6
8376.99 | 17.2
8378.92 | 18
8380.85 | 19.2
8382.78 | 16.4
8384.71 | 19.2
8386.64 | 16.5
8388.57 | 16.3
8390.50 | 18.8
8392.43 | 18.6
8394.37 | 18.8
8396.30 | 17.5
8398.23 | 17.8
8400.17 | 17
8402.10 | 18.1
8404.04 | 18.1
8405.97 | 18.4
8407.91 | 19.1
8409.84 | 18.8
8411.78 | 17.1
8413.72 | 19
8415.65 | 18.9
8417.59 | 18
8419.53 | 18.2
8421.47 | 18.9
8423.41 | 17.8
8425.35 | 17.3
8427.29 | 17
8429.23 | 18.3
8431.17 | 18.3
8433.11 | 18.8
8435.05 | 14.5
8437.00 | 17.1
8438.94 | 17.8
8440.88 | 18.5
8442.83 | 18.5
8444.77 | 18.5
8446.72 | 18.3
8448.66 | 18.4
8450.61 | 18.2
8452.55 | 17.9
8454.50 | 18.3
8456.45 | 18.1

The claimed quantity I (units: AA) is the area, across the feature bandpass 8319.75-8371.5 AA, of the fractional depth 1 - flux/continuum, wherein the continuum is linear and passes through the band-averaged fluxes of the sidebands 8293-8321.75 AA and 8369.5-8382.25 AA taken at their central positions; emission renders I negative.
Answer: 0.32 AA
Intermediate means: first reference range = 18.6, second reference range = 18.4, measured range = 18.4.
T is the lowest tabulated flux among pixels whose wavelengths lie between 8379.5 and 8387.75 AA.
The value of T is 16.4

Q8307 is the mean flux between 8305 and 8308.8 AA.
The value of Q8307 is 18.5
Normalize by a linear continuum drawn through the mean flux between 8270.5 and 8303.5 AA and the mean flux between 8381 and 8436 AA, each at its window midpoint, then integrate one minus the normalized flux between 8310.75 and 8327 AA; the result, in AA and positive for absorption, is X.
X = 0.2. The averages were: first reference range 19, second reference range 17.9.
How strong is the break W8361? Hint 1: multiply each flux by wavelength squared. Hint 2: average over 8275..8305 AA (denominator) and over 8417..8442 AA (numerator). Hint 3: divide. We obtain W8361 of 1.0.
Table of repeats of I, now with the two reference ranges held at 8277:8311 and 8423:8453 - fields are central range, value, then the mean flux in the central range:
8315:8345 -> 0.2 AA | 18.4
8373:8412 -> 0.3 AA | 18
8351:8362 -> 0.0 AA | 18.4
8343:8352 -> 0.1 AA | 18.1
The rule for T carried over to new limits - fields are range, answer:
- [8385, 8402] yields 16.3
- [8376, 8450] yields 14.5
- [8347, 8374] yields 17.5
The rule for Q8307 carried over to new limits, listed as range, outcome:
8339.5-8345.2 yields 18.3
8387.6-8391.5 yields 17.6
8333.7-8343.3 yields 18.7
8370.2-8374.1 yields 19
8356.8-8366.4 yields 18.4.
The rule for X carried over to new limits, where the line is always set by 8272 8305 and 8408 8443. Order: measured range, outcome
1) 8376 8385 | 0.2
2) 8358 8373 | -0.1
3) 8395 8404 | 0.2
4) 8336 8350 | 0.1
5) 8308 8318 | 0.1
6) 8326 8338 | 0.2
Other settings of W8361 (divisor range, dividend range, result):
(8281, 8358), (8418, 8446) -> 0.99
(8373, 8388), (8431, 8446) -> 1.00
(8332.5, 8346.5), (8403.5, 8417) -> 1.02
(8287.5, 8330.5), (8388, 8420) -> 1.00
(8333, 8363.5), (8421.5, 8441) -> 0.97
